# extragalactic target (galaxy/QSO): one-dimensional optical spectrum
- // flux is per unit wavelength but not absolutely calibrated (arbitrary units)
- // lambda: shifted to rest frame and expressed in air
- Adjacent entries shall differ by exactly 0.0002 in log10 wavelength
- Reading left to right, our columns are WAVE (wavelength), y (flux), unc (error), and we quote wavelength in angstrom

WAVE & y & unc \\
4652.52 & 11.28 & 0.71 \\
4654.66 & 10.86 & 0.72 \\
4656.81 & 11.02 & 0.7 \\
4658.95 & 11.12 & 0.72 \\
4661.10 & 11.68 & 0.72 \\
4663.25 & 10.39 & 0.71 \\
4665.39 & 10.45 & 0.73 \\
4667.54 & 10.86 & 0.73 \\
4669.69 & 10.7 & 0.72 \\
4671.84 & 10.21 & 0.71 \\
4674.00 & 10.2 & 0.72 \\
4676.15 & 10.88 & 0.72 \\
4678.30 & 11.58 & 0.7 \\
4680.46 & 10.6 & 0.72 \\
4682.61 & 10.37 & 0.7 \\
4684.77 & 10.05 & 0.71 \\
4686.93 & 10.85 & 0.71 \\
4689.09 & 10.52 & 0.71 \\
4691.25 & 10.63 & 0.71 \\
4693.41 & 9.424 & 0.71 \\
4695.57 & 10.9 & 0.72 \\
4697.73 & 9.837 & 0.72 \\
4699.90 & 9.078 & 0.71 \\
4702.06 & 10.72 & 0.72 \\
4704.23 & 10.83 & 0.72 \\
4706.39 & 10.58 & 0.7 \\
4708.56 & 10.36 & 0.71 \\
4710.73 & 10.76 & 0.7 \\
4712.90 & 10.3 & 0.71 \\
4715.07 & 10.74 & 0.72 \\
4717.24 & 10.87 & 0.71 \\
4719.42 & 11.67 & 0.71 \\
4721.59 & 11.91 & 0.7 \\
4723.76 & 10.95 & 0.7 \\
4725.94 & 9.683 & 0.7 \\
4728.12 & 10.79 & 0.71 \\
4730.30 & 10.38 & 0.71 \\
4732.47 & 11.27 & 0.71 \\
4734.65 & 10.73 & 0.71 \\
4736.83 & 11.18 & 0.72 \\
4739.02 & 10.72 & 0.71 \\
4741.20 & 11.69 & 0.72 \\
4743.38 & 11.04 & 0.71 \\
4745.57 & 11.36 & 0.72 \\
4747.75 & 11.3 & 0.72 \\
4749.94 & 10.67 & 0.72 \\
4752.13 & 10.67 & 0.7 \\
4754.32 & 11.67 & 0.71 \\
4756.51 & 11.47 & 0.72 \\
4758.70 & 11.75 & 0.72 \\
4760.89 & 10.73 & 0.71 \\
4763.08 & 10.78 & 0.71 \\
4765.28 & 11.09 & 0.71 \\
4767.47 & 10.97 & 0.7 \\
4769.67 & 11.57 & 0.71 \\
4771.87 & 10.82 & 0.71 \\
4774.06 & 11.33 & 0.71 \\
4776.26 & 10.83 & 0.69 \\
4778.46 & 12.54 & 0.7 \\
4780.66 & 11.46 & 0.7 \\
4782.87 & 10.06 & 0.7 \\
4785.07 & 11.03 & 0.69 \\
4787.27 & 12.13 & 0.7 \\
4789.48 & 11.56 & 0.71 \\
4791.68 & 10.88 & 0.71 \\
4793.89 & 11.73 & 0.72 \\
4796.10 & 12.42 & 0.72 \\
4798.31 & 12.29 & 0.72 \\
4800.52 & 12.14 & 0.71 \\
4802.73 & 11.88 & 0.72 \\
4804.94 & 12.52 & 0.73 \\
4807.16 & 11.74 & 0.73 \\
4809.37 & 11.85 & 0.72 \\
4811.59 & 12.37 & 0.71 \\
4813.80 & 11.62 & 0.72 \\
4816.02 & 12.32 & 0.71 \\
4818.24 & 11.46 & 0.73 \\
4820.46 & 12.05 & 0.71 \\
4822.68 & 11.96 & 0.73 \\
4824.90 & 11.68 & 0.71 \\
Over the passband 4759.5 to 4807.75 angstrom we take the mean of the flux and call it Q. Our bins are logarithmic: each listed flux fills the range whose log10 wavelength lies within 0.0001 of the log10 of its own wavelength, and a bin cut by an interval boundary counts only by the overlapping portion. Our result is 11.5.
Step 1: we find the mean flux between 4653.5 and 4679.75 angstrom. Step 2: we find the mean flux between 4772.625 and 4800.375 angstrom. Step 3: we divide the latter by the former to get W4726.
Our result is 1.1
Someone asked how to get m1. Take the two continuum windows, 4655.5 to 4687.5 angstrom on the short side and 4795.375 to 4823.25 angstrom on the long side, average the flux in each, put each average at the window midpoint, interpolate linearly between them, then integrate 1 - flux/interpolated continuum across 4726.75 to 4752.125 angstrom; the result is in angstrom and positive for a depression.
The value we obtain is 0.9 angstrom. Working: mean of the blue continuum 10.7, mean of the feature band 11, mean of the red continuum 12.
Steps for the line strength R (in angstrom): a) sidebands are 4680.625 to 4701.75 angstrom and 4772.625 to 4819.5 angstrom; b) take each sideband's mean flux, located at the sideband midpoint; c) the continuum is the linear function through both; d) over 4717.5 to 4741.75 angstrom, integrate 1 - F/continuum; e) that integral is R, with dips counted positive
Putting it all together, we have -0.5 angstrom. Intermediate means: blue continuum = 10.2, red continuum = 11.7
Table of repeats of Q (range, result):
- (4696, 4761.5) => 10.9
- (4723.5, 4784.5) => 11.1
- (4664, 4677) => 10.5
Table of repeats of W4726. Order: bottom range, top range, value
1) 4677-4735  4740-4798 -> 1.07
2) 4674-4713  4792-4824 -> 1.15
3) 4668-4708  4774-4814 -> 1.12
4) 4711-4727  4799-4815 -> 1.11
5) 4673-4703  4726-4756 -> 1.06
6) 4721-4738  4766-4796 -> 1.05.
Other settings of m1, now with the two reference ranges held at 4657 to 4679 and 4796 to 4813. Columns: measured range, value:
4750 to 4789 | 1.9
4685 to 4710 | 1.7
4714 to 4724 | 0.0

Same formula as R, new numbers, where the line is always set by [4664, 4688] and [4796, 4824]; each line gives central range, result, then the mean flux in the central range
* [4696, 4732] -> 1.3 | 10.6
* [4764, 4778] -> 0.5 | 11.2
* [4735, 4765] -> 0.7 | 11.1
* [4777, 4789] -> 0.3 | 11.4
